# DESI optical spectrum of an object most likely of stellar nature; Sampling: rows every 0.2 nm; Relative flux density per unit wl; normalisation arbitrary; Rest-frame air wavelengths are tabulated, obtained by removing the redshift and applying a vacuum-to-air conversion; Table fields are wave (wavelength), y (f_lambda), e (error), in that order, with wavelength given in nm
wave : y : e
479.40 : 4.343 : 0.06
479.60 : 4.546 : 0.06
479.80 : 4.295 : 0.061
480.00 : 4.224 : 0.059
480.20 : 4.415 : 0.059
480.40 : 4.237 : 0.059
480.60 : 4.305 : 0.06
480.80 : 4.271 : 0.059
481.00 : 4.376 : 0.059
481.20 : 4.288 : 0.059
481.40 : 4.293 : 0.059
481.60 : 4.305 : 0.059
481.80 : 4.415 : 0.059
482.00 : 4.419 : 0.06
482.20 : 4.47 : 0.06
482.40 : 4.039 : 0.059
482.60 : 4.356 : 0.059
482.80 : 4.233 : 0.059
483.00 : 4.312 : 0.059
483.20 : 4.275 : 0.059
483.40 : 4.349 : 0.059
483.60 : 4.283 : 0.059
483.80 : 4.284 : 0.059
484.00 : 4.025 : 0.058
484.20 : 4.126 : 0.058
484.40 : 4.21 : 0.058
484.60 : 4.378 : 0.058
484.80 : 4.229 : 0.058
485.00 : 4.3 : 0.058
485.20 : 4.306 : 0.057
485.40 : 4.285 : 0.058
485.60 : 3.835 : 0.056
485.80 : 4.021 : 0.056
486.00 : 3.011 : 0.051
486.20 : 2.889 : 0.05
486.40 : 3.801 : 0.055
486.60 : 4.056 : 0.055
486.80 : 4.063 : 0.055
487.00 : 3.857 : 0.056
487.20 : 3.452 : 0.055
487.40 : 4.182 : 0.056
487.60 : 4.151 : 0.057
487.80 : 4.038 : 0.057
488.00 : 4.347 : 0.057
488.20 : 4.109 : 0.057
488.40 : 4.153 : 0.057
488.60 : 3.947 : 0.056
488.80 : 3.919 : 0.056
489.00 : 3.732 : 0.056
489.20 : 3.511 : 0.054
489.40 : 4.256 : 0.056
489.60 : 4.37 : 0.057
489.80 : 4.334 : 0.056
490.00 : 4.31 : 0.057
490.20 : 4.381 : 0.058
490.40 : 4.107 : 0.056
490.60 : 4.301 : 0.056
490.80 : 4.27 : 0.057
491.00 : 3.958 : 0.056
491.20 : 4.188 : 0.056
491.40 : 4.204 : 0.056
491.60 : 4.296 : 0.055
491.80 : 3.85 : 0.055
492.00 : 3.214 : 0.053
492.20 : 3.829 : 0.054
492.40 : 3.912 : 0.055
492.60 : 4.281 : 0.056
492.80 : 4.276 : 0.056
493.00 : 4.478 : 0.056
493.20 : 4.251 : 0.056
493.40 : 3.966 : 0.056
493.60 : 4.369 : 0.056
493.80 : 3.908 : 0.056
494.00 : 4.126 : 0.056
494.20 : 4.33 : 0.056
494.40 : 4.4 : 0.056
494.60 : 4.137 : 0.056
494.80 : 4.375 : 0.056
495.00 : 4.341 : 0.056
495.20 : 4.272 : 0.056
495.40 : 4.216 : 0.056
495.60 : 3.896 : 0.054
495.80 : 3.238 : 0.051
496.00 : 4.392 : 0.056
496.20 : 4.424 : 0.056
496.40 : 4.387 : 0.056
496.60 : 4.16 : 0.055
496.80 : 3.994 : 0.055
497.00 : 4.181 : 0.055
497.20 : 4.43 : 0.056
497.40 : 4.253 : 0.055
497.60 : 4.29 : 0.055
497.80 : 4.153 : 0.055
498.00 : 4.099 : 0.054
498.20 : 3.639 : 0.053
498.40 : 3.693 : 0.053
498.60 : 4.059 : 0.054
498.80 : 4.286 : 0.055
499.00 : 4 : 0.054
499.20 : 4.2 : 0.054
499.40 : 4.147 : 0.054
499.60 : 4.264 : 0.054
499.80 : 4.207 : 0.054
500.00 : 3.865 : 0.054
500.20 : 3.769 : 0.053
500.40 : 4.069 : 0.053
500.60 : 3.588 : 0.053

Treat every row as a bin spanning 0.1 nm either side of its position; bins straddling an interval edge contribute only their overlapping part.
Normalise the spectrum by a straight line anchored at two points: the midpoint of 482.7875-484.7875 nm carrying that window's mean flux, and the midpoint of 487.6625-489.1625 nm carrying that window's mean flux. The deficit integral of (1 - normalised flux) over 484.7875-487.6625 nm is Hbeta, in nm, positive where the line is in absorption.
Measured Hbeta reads 0.17 nm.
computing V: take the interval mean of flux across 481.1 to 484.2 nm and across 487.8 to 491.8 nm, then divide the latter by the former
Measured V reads 0.96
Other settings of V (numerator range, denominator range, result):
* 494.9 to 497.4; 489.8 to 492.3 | 1.02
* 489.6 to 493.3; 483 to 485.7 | 0.98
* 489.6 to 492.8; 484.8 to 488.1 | 1.05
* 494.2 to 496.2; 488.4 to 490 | 1.03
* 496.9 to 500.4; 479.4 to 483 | 0.95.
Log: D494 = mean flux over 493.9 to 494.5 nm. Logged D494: 4.29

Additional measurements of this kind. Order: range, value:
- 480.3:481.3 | 4.3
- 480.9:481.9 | 4.34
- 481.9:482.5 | 4.31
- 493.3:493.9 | 4.08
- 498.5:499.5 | 4.14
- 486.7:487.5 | 3.89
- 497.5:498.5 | 3.97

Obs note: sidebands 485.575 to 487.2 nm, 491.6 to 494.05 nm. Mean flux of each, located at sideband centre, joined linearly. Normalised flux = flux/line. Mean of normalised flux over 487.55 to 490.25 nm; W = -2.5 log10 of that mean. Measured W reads -0.08 mag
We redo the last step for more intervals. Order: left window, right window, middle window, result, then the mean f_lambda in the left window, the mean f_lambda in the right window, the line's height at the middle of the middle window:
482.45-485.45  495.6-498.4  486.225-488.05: 0.07 mag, 4.26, 4.1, 4.22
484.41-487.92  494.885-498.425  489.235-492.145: -0.03 mag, 3.94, 4.12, 4.02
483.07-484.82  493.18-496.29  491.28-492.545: 0.08 mag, 4.24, 4.16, 4.18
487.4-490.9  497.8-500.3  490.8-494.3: 0.00 mag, 4.13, 4.02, 4.1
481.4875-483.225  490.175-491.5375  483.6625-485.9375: 0.03 mag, 4.32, 4.19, 4.28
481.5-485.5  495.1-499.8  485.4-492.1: 0.06 mag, 4.28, 4.12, 4.22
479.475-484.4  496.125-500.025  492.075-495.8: 0.01 mag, 4.3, 4.14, 4.18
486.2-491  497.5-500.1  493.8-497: -0.03 mag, 4.04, 4.07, 4.06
